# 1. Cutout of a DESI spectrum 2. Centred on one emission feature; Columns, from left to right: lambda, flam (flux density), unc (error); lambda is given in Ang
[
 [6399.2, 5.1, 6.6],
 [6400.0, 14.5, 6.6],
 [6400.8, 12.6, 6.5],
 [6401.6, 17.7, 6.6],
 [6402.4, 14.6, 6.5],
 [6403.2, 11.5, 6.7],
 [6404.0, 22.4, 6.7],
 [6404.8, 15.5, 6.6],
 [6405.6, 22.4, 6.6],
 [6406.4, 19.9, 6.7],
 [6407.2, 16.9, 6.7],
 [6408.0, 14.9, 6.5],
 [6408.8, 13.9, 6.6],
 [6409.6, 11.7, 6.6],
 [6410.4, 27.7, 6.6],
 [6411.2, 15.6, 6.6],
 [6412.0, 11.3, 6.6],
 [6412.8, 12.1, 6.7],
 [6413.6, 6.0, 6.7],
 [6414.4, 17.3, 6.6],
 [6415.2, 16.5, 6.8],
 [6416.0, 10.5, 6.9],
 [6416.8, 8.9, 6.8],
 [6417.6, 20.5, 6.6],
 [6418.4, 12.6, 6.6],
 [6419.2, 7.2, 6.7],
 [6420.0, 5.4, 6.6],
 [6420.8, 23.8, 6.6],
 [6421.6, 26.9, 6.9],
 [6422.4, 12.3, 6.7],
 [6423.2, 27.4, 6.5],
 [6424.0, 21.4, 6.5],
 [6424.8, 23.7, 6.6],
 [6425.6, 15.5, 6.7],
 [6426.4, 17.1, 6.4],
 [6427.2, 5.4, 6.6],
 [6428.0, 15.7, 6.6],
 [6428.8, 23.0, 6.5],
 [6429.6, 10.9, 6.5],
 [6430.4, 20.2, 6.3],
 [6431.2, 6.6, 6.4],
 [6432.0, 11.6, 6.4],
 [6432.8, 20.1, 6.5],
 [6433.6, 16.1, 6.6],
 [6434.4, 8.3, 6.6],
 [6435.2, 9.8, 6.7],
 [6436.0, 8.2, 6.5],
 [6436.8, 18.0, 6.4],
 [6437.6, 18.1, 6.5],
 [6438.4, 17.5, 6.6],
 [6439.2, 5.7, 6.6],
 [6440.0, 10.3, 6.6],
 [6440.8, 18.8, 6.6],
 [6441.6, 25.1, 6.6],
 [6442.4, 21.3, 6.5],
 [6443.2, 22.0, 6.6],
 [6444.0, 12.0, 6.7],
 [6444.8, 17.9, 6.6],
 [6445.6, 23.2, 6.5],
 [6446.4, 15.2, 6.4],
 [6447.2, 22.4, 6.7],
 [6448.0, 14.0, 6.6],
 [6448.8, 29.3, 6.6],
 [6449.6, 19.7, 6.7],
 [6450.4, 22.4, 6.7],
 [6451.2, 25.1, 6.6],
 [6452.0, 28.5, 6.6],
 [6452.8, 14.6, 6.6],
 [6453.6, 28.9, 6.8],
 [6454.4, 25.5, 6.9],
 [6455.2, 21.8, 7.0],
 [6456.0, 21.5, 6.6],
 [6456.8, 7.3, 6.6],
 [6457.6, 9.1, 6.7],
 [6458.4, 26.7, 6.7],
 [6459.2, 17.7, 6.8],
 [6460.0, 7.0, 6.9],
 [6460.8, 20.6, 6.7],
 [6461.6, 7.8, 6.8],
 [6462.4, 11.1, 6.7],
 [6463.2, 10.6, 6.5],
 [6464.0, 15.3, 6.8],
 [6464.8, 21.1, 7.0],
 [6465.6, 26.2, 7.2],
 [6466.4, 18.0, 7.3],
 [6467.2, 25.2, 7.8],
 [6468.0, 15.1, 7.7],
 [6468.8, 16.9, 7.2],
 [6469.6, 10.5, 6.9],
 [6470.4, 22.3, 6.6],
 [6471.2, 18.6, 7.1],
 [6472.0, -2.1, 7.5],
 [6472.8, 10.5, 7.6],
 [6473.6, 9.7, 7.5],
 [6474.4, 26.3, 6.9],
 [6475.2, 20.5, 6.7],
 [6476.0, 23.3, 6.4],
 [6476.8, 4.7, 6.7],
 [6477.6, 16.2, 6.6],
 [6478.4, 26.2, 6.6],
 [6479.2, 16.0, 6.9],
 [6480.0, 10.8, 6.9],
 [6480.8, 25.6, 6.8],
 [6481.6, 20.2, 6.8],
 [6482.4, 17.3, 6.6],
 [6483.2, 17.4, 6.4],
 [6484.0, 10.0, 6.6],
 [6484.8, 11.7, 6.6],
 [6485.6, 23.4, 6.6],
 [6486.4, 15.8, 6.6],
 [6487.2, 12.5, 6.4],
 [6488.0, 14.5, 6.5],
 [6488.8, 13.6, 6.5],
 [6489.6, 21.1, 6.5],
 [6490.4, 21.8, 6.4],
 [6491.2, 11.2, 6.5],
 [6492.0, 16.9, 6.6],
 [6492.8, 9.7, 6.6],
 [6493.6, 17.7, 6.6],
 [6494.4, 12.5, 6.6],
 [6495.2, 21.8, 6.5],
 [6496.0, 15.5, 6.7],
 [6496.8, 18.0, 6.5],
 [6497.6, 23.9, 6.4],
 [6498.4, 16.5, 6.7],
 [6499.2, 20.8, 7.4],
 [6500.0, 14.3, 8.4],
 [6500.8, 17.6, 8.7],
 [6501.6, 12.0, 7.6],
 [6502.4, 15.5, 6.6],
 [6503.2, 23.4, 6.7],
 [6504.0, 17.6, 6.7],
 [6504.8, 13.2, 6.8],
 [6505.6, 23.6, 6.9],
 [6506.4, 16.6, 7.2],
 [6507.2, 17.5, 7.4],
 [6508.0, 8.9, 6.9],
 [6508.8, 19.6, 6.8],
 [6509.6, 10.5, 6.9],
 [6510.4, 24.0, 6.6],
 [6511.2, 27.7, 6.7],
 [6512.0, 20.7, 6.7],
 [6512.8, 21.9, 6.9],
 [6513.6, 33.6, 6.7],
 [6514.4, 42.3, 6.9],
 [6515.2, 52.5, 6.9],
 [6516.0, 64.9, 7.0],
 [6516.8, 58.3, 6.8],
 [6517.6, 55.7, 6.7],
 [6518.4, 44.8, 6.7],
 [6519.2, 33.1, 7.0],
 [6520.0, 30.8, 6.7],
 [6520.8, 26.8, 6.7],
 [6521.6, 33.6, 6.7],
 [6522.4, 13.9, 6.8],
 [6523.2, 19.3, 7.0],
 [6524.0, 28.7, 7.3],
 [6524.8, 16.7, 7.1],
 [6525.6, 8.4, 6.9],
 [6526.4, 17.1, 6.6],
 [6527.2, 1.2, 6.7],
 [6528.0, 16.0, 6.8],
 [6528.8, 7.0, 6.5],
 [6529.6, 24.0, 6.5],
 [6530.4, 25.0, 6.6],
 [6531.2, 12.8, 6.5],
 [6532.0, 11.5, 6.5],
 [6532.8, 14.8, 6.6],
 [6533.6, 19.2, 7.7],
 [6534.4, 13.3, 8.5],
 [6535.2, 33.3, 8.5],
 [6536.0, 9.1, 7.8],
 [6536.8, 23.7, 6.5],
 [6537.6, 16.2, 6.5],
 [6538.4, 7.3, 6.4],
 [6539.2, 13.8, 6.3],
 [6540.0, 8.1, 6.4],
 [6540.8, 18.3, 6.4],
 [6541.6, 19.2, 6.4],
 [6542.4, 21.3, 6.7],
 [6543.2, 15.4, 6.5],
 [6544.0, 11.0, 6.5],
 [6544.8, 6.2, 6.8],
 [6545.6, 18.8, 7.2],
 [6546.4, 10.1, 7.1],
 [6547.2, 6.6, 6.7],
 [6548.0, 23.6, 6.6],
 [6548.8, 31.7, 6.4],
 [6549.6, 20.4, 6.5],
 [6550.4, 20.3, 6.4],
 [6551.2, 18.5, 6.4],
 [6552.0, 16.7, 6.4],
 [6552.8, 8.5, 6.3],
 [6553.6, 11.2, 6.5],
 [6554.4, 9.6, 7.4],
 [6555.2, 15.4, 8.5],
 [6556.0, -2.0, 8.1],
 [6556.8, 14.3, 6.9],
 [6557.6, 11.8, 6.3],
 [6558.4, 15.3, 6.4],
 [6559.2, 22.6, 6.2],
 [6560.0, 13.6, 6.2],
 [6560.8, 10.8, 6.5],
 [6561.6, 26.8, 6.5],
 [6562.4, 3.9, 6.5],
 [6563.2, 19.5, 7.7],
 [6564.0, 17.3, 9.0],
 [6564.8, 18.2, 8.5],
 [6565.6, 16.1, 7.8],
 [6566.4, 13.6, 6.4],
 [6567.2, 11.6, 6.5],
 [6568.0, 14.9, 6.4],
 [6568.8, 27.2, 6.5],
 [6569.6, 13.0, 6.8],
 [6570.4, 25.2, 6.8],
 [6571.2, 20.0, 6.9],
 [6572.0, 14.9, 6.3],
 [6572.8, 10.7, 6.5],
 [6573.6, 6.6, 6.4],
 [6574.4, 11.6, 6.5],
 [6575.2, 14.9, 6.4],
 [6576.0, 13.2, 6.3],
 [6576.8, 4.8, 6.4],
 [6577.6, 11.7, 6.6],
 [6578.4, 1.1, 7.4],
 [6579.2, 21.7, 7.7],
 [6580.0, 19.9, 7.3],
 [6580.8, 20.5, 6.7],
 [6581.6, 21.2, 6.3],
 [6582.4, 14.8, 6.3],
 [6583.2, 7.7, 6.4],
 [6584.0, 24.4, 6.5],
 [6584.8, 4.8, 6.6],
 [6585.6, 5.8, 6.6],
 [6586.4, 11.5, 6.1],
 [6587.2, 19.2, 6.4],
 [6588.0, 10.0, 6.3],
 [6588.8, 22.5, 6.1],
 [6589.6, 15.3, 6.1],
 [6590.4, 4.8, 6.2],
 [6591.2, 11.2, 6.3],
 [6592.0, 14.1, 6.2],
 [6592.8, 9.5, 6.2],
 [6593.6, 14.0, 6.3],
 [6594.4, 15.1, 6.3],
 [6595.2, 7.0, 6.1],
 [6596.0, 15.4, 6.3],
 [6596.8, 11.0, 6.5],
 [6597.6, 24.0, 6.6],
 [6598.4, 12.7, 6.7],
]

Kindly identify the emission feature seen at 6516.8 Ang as [O III] 5007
